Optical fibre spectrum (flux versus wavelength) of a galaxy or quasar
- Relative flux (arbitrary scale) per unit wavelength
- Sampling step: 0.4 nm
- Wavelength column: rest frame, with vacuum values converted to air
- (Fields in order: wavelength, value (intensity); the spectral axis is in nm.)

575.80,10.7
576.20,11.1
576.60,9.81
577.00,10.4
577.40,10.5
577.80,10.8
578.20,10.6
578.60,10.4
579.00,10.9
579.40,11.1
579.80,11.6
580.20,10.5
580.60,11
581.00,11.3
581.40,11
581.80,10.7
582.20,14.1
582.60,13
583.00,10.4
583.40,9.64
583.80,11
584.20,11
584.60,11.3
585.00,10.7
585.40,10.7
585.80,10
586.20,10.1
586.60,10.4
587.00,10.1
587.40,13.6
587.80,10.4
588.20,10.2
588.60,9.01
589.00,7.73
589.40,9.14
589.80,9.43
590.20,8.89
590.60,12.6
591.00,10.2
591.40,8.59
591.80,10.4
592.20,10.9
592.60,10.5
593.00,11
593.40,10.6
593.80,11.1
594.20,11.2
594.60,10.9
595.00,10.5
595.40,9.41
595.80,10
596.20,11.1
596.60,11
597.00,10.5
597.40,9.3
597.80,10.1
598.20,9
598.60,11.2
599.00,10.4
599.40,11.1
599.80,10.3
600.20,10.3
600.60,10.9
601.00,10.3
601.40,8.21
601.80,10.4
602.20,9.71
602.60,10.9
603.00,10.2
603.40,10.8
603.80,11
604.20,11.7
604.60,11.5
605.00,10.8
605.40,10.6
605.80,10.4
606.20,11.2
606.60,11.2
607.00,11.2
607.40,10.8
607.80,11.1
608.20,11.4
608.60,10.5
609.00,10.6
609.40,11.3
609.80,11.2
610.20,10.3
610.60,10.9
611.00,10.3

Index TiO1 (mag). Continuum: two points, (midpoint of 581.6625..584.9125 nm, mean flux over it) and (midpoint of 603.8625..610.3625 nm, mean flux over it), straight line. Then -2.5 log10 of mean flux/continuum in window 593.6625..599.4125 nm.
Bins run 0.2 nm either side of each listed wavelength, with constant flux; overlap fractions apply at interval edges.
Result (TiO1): 0.074 mag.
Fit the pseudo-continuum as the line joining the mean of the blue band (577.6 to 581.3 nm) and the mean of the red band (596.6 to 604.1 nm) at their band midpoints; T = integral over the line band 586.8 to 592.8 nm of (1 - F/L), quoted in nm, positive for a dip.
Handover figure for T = 0.28 nm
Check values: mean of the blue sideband 10.9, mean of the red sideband 10.3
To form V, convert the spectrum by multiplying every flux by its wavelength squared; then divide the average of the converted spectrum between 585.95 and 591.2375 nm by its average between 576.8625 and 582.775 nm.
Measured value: 0.9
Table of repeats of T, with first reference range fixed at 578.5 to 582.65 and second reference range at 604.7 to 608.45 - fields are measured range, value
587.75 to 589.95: 0.39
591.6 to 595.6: 0.19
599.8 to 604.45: 0.27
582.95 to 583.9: 0.09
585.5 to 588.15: 0.13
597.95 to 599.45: 0.10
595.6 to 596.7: 0.05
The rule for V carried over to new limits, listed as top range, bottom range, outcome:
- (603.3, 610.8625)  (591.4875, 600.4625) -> 1.09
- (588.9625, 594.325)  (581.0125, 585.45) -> 0.94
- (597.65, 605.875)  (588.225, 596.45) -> 1.06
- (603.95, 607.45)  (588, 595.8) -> 1.14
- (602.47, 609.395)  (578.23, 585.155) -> 1.07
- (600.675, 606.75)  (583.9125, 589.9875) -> 1.09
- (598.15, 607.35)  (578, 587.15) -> 1.04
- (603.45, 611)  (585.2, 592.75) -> 1.15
